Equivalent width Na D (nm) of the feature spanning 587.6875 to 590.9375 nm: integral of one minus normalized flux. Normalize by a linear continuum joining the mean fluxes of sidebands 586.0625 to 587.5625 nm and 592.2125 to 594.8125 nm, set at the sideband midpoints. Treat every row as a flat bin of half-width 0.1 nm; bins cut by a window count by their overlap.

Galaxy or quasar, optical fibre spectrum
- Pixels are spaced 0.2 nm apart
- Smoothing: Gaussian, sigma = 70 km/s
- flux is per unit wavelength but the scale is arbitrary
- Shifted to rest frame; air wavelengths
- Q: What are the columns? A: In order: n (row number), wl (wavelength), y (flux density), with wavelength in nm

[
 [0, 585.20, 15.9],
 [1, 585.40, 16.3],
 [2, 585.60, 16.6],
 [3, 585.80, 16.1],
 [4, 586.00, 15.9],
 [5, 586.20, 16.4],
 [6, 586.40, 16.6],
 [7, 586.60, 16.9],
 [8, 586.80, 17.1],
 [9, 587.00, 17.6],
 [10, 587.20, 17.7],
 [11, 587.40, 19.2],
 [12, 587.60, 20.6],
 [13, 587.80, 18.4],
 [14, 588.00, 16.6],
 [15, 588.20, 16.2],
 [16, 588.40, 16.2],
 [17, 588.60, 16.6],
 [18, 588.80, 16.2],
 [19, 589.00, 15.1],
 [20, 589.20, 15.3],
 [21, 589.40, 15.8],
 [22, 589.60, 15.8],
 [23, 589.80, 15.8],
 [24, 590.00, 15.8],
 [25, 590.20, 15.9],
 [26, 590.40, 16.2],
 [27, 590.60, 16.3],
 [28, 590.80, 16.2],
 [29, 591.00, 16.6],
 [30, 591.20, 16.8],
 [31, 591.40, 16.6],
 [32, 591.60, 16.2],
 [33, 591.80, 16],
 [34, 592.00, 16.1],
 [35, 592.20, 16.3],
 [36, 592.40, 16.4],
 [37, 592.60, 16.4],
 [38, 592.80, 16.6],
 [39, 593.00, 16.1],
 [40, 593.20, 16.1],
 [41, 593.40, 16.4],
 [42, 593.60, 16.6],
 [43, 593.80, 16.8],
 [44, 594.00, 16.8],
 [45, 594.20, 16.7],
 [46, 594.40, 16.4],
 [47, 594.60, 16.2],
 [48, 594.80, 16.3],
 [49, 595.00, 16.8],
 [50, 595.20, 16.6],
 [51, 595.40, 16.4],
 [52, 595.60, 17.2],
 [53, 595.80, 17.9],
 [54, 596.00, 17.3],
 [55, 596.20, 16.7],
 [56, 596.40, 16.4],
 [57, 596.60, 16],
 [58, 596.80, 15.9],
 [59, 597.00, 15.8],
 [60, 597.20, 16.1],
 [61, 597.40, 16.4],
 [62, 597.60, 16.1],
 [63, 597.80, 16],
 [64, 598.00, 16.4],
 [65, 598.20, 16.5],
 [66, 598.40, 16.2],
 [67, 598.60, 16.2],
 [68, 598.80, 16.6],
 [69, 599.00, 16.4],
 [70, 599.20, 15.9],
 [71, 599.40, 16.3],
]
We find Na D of 0.17 nm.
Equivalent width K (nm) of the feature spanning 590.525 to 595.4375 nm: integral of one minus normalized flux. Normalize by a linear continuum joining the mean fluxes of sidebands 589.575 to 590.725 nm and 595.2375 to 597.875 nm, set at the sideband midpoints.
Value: -0.07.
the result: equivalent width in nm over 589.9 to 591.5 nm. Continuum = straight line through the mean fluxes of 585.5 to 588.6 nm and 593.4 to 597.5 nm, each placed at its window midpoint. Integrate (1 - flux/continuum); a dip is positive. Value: 0.06 nm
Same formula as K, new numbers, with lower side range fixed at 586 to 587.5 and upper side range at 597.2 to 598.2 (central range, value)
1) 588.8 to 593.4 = 0.201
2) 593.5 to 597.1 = -0.030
